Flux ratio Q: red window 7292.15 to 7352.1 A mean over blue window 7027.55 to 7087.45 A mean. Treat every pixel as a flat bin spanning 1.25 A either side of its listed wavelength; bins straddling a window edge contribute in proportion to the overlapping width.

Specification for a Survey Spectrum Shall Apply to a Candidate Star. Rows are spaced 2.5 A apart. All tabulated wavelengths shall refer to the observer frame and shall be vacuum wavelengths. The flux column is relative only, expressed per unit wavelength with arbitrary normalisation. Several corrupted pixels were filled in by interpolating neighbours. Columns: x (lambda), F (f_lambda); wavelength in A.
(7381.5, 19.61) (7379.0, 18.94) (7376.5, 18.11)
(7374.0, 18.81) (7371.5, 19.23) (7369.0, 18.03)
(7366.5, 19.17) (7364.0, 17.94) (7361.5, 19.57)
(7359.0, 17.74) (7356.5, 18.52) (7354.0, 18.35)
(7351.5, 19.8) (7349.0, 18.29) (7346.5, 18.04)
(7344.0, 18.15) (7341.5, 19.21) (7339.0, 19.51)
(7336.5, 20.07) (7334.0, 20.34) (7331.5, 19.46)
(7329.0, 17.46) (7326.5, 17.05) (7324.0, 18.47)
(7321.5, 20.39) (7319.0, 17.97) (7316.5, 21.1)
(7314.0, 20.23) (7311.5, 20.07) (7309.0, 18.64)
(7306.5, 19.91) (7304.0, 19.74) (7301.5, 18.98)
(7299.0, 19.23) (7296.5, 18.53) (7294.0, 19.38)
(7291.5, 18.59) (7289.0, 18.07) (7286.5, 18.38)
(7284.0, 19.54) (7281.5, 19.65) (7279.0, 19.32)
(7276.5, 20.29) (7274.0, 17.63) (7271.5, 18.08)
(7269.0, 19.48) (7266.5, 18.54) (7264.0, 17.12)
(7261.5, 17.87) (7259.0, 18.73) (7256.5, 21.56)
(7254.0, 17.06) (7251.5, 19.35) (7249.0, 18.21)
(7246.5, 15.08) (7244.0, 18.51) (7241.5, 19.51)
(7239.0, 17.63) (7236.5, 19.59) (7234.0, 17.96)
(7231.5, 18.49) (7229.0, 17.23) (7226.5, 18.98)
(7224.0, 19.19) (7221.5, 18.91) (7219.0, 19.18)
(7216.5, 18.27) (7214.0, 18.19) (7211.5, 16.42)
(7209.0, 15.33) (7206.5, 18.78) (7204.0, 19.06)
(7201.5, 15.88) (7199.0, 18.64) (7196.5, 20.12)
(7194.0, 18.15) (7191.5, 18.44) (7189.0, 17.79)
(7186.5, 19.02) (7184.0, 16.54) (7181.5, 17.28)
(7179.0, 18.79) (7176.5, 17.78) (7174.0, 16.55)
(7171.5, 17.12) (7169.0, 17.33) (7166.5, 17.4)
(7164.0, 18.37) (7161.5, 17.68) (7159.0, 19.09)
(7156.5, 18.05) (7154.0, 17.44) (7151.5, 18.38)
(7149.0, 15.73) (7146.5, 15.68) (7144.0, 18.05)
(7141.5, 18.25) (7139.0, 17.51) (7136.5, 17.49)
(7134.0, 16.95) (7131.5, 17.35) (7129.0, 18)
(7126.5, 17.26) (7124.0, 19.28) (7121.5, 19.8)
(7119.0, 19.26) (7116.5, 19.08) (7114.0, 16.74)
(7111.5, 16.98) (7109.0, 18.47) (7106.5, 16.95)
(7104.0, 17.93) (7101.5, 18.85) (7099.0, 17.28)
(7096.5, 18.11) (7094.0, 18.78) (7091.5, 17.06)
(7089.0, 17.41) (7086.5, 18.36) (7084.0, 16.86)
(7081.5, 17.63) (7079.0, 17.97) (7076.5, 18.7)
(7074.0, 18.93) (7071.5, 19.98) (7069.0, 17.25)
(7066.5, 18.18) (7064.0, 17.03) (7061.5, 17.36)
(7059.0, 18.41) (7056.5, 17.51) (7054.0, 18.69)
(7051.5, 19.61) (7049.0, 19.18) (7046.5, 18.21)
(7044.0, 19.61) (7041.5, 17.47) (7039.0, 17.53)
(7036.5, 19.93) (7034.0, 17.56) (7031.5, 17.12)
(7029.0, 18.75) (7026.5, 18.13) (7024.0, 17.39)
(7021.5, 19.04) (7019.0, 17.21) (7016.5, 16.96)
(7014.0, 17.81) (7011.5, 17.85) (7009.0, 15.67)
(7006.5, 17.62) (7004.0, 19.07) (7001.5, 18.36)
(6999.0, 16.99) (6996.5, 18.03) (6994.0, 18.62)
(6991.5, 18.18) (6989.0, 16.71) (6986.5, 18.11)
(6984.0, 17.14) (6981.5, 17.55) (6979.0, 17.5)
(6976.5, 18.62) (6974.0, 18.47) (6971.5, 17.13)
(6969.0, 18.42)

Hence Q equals 1.05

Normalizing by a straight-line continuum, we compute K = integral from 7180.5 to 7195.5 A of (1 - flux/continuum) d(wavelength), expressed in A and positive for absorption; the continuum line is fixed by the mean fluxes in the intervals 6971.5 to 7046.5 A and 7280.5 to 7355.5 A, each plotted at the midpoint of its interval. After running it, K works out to 0.54 A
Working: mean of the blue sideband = 17.9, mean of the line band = 17.9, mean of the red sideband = 19.1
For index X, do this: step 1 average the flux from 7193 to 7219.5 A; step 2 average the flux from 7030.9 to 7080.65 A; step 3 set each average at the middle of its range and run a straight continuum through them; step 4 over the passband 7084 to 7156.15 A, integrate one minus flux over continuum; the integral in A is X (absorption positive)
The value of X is 1.5 A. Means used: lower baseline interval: 18.3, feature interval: 17.8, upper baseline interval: 18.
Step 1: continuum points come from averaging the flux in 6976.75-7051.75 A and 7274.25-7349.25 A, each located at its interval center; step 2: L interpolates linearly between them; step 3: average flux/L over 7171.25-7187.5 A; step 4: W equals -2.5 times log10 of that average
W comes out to 0.06 mag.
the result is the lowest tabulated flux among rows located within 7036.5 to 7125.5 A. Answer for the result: 16.74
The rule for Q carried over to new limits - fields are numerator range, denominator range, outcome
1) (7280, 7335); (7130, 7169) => 1.09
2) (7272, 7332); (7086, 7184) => 1.07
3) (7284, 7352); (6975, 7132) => 1.06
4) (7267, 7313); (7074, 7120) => 1.06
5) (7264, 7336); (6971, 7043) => 1.07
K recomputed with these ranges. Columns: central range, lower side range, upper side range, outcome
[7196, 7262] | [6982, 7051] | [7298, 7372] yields 1.39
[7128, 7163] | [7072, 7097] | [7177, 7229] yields 1.03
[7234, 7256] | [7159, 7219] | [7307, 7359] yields 0.09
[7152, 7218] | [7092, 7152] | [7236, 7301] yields 1.22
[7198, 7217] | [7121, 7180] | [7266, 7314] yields 0.76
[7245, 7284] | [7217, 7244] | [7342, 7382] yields 0.17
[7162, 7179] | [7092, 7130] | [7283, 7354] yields 0.82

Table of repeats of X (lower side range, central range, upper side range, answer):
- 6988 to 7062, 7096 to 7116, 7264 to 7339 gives 0.7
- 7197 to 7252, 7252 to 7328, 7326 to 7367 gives -2.1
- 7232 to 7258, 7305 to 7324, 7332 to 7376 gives -1.0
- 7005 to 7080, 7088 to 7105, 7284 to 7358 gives 0.3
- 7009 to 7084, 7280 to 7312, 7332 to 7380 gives -0.7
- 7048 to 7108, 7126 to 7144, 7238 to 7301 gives 0.6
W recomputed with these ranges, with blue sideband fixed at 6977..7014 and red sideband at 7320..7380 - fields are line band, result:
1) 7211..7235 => 0.00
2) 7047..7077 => -0.03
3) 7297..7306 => -0.04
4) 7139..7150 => 0.07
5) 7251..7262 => -0.03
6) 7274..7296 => -0.03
